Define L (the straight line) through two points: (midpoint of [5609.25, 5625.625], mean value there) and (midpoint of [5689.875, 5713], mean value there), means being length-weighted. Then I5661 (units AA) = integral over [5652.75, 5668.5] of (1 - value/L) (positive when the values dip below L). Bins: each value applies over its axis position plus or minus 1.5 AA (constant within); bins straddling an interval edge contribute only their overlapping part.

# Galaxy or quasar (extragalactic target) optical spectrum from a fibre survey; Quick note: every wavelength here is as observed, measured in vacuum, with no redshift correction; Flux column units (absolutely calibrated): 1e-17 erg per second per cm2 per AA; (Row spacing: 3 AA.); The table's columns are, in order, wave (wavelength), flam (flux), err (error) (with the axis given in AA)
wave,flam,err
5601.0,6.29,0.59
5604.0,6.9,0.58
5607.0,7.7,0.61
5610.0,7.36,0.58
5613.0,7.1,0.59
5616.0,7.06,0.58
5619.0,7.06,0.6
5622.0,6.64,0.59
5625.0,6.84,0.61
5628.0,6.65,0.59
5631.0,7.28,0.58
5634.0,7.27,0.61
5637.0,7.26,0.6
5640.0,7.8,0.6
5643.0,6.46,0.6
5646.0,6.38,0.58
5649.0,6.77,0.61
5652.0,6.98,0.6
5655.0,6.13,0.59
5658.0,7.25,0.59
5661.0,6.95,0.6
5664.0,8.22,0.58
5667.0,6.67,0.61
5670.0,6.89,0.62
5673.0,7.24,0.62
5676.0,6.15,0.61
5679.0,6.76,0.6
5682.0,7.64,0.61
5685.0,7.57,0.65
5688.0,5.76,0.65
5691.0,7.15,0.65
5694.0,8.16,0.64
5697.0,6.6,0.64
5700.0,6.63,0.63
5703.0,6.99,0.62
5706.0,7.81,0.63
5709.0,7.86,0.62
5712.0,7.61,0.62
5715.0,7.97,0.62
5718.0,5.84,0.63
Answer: 0.3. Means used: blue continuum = 7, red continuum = 7.35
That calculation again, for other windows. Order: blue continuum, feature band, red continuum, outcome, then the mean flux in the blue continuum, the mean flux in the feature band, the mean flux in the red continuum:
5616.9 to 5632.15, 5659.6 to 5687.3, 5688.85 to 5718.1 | 0.23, 6.89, 7.08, 7.3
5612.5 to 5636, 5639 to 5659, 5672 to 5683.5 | 0.50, 6.99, 6.79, 6.93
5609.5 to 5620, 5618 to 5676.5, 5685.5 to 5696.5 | 1.08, 7.13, 6.96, 7.03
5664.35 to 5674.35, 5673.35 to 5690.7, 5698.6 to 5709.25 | 0.76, 7.08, 6.83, 7.27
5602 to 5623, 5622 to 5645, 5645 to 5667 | -0.02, 7.11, 7.04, 6.95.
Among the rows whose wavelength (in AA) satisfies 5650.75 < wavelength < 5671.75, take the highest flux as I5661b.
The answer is 8.22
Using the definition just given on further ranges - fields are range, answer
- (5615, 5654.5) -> 7.8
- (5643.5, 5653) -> 6.98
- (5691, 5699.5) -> 8.16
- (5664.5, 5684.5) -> 7.64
